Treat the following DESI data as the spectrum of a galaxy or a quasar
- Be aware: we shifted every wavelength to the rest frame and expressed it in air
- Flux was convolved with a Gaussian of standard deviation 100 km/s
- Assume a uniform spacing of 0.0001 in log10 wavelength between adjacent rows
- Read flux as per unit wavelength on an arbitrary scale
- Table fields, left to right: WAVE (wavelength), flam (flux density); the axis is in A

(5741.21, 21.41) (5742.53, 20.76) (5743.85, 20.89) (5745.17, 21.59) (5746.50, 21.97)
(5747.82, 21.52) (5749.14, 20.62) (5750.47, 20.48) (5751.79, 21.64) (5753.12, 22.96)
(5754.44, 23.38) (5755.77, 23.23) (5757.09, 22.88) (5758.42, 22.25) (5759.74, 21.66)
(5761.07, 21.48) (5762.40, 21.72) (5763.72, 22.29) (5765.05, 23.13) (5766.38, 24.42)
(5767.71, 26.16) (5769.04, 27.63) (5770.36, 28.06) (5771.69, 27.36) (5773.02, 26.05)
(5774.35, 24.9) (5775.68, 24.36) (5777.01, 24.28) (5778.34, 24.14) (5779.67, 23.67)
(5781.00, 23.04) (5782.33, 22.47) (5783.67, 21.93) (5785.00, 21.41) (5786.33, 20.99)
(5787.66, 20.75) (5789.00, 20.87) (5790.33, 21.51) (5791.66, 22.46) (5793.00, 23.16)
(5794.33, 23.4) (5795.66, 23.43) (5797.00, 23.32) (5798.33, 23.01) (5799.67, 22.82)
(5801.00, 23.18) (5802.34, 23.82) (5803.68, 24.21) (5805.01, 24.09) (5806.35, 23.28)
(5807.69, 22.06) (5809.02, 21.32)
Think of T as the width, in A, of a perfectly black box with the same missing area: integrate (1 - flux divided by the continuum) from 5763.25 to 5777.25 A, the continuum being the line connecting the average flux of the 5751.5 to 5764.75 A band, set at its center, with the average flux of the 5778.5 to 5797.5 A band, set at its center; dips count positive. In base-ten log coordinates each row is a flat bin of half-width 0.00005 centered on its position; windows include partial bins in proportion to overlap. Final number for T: -1.9 A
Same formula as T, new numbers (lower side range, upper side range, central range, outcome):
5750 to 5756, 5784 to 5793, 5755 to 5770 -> -0.9 A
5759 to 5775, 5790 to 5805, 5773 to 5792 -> 0.9 A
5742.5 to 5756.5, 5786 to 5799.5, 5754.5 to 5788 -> -2.4 A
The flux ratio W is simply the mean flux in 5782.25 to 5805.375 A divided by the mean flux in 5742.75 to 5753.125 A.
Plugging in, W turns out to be 1.06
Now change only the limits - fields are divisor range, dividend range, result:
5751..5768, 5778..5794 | 0.97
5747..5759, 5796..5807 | 1.06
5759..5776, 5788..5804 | 0.93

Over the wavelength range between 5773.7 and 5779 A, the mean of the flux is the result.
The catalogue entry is 24.4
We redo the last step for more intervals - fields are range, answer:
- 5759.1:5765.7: 22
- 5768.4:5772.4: 27.7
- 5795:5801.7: 23.1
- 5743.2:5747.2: 21.5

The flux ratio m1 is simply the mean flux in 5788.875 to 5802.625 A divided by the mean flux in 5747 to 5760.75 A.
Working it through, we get 1.04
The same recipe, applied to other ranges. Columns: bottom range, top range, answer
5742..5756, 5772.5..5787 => 1.08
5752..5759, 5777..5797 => 0.98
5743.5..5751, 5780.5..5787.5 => 1.03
